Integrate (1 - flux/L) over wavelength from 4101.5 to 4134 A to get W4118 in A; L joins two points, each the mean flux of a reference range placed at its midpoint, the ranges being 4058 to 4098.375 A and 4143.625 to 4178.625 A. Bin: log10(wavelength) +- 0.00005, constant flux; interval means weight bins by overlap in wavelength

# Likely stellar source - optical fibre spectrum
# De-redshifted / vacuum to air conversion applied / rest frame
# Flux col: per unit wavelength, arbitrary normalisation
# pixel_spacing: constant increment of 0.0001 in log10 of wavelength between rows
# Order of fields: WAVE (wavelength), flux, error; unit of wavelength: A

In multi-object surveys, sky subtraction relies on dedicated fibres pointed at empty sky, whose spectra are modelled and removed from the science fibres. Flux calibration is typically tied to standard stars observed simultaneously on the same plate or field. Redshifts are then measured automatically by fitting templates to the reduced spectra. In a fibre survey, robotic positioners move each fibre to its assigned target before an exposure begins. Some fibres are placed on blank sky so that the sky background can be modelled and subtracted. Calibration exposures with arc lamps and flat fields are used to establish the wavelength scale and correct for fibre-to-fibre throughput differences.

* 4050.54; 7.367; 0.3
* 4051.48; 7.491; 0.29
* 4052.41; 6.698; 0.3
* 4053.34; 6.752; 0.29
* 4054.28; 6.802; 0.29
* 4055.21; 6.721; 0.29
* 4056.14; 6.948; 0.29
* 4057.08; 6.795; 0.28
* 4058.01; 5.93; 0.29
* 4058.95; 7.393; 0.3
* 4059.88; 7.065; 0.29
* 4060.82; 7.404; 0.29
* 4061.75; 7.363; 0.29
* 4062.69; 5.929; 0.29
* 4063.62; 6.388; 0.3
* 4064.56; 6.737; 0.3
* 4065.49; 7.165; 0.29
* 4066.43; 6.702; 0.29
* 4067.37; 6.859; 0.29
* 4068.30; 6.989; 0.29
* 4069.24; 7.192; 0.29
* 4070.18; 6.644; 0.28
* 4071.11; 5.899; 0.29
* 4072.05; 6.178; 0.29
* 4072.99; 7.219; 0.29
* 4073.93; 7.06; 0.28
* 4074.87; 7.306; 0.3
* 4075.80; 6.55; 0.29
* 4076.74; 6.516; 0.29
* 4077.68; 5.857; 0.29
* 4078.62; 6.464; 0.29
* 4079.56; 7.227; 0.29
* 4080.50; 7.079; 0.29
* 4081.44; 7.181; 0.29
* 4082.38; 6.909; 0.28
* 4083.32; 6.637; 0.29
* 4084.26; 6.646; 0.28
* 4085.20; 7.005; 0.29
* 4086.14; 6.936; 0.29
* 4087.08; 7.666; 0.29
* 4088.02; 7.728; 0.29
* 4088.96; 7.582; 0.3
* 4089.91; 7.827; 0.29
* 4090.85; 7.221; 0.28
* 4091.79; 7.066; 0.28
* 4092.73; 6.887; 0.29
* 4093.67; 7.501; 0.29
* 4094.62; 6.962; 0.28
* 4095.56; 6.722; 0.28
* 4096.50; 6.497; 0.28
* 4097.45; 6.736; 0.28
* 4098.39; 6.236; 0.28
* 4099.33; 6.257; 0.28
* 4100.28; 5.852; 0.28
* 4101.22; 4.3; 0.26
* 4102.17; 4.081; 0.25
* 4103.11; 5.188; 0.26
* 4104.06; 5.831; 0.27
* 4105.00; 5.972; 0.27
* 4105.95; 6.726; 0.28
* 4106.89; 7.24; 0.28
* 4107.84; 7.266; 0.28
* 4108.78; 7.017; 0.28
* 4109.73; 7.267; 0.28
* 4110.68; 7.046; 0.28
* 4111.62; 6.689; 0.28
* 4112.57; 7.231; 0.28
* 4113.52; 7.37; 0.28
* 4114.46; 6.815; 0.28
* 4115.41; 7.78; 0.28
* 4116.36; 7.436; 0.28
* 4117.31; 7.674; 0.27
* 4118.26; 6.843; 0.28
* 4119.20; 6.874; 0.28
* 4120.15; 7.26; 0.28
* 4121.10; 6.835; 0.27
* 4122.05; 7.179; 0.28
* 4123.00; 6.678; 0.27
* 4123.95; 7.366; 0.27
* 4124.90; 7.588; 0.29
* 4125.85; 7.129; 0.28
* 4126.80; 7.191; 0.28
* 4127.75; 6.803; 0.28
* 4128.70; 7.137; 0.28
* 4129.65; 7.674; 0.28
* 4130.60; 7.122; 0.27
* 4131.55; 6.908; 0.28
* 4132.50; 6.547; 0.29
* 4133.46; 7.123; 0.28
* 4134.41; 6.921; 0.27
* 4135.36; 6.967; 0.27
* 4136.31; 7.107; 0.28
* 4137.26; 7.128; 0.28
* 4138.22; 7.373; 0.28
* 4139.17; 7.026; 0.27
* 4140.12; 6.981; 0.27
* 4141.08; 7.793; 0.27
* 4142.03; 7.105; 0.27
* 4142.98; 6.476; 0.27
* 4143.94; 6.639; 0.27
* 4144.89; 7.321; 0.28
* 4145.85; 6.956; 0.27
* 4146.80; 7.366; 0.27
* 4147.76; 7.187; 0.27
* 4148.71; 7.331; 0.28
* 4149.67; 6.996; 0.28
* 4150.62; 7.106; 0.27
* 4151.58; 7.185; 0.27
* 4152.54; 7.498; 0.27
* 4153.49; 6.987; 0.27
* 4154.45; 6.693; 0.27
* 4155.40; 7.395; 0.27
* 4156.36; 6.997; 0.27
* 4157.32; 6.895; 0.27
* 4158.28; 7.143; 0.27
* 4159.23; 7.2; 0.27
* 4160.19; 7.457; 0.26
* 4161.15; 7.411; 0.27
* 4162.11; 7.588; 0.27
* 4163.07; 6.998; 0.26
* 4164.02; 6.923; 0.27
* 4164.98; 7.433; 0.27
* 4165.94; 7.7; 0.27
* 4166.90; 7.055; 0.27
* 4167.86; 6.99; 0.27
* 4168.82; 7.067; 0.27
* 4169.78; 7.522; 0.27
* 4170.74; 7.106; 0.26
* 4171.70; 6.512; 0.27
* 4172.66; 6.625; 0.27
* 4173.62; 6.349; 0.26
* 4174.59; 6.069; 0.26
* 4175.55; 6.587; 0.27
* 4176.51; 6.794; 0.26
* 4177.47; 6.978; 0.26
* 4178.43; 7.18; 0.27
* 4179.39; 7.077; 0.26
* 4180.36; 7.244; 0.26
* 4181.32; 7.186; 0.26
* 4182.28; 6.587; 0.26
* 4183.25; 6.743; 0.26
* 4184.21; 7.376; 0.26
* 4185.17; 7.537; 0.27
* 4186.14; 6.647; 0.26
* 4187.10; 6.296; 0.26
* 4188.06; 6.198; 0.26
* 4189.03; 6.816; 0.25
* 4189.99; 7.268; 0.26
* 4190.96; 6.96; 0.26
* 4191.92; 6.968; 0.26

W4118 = 0.4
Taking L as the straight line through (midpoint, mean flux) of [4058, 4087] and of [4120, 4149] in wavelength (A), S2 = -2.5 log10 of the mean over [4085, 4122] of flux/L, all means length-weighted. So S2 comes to 0.02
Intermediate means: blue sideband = 6.81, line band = 6.81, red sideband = 7.1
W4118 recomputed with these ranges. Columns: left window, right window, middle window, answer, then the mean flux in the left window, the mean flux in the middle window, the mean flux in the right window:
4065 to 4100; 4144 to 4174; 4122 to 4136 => -0.11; 6.89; 7.09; 7.13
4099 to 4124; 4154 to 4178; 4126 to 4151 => -0.91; 6.66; 7.09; 7.02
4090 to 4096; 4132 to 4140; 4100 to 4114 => 1.46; 7.12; 6.35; 7.02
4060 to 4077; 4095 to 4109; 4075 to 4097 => -1.89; 6.79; 6.99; 6.12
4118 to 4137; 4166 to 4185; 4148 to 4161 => -0.31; 7.07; 7.15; 6.93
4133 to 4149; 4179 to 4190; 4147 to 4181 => -0.35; 7.11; 7.07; 6.9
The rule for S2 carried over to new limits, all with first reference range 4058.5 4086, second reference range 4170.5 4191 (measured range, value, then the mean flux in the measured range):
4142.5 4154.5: -0.04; 7.07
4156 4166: -0.06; 7.23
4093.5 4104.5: 0.14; 5.97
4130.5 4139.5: -0.03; 7.02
